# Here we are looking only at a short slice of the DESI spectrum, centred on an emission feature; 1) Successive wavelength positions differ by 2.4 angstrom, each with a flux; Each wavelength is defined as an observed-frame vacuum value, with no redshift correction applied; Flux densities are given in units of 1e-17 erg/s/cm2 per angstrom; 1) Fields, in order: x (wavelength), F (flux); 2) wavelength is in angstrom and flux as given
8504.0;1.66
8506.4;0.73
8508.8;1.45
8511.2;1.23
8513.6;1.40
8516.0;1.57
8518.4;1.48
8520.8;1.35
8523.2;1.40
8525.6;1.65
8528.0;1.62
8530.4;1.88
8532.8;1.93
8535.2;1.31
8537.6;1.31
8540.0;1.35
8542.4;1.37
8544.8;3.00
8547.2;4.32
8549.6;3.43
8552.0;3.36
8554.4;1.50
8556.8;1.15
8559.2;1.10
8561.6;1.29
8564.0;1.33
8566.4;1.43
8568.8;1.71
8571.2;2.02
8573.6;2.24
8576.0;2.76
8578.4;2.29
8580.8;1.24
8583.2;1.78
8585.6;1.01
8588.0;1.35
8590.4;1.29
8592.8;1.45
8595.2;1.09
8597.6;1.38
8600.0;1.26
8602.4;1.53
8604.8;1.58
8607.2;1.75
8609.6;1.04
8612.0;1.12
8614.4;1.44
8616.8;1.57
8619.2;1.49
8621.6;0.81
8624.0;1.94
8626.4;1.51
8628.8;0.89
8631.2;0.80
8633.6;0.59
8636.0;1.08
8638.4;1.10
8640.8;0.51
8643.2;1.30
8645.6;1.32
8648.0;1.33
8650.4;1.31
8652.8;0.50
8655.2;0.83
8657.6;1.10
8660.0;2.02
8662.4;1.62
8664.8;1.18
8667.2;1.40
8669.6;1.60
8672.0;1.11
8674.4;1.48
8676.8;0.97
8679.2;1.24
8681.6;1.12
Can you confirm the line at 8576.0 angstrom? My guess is [N II] 6583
